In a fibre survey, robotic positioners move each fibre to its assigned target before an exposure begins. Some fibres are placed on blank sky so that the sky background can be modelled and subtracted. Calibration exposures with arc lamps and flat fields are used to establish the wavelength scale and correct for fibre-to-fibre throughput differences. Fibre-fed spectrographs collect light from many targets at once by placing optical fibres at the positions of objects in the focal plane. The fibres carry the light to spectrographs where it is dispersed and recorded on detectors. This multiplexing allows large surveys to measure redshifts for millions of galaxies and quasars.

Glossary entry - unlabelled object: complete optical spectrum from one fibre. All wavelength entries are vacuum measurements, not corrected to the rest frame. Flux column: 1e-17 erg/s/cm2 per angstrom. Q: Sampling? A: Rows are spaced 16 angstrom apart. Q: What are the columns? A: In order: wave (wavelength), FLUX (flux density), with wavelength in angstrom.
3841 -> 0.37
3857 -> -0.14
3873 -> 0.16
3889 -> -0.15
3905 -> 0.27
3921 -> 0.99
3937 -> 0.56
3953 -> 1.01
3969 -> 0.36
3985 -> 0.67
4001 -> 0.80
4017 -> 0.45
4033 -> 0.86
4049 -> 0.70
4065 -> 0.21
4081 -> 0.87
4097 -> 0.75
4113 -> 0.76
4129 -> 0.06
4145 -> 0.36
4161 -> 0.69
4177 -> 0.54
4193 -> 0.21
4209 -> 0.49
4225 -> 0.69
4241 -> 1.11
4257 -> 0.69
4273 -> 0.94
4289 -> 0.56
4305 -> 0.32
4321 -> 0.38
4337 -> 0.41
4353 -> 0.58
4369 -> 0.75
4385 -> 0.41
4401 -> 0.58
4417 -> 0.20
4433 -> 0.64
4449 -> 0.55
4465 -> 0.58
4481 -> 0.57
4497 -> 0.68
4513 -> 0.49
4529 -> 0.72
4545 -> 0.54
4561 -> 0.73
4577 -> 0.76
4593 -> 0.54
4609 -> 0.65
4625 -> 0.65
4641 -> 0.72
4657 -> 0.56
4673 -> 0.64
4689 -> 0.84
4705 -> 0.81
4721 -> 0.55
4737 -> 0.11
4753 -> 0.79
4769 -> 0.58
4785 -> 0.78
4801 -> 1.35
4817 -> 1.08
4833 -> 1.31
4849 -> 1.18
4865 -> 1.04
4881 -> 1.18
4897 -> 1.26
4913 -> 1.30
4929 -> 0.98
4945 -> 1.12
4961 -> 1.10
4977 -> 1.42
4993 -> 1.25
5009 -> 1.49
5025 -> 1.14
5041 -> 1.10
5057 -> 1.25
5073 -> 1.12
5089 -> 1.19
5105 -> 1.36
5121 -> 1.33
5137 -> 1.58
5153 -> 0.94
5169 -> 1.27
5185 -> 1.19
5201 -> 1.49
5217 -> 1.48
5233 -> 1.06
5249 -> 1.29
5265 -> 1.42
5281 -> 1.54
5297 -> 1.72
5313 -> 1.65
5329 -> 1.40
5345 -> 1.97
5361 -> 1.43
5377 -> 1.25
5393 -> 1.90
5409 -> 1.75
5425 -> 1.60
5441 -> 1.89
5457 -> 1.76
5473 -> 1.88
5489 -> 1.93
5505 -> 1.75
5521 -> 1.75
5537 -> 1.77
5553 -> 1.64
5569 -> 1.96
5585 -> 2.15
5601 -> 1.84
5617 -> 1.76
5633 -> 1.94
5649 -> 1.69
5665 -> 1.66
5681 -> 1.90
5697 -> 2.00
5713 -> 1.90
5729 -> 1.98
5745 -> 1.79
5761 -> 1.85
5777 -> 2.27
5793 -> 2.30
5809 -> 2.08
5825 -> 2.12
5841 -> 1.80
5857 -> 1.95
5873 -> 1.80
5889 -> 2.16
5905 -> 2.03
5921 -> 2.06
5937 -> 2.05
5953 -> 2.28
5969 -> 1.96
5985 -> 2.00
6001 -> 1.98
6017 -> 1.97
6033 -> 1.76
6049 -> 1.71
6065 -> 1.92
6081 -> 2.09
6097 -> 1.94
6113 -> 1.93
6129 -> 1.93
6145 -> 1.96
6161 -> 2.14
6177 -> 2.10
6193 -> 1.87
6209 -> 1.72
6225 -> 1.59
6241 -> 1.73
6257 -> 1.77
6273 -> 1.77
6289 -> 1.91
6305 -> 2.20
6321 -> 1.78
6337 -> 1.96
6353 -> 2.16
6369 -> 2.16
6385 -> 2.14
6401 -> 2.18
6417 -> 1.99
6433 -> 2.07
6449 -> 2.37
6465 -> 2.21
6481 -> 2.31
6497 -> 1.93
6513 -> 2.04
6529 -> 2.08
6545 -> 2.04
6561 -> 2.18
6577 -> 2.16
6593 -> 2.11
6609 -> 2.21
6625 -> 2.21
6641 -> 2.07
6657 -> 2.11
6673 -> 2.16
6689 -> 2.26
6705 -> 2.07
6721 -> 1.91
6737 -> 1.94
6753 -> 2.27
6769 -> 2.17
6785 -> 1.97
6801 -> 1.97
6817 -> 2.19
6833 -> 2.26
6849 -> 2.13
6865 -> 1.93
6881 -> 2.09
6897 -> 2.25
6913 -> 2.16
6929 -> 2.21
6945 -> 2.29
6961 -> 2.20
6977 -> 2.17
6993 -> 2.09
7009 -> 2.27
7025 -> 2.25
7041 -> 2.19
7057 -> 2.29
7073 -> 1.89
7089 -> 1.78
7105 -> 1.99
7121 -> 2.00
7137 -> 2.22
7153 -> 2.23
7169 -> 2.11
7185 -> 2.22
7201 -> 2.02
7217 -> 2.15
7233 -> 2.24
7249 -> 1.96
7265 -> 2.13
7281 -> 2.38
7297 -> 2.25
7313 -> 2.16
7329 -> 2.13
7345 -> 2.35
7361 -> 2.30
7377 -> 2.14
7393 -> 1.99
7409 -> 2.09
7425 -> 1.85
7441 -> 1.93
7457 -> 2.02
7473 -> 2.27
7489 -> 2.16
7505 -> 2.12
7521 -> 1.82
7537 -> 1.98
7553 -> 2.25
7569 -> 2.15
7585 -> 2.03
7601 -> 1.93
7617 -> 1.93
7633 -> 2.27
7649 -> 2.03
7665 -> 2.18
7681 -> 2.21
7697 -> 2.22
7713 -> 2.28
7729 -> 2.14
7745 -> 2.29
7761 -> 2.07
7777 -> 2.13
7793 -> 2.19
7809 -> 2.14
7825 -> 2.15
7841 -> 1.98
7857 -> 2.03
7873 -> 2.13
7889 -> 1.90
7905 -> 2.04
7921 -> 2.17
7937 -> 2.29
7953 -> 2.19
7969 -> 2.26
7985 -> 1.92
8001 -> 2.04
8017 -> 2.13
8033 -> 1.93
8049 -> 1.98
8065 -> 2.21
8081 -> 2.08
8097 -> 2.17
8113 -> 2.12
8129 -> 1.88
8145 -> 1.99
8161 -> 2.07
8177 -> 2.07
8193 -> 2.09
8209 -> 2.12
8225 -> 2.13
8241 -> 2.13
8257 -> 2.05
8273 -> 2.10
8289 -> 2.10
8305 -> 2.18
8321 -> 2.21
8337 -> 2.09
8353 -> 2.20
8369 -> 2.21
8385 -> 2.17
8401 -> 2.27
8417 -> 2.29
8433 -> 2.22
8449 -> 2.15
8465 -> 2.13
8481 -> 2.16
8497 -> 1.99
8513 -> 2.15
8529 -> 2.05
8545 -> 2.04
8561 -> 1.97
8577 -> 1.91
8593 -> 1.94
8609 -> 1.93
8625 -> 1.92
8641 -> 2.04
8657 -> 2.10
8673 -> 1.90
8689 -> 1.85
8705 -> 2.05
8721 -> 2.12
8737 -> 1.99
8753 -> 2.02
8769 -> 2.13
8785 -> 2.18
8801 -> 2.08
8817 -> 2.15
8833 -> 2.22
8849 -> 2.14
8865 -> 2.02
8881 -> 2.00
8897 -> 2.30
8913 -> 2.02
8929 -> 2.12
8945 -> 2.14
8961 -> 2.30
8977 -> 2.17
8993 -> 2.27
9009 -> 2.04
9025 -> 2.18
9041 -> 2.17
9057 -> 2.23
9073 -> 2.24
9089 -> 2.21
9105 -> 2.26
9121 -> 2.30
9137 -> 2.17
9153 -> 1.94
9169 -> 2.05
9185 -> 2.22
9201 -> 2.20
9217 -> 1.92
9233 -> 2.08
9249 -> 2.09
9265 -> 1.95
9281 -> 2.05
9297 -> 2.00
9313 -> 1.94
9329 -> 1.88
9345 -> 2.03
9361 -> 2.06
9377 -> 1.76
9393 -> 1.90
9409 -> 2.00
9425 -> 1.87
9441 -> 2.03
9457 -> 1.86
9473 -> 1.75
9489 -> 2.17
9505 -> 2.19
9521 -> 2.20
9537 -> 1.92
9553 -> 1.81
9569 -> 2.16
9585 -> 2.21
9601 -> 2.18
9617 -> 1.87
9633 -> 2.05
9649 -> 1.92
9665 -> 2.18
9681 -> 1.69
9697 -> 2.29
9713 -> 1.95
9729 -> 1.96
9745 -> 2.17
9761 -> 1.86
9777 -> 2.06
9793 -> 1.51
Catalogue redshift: 0.20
